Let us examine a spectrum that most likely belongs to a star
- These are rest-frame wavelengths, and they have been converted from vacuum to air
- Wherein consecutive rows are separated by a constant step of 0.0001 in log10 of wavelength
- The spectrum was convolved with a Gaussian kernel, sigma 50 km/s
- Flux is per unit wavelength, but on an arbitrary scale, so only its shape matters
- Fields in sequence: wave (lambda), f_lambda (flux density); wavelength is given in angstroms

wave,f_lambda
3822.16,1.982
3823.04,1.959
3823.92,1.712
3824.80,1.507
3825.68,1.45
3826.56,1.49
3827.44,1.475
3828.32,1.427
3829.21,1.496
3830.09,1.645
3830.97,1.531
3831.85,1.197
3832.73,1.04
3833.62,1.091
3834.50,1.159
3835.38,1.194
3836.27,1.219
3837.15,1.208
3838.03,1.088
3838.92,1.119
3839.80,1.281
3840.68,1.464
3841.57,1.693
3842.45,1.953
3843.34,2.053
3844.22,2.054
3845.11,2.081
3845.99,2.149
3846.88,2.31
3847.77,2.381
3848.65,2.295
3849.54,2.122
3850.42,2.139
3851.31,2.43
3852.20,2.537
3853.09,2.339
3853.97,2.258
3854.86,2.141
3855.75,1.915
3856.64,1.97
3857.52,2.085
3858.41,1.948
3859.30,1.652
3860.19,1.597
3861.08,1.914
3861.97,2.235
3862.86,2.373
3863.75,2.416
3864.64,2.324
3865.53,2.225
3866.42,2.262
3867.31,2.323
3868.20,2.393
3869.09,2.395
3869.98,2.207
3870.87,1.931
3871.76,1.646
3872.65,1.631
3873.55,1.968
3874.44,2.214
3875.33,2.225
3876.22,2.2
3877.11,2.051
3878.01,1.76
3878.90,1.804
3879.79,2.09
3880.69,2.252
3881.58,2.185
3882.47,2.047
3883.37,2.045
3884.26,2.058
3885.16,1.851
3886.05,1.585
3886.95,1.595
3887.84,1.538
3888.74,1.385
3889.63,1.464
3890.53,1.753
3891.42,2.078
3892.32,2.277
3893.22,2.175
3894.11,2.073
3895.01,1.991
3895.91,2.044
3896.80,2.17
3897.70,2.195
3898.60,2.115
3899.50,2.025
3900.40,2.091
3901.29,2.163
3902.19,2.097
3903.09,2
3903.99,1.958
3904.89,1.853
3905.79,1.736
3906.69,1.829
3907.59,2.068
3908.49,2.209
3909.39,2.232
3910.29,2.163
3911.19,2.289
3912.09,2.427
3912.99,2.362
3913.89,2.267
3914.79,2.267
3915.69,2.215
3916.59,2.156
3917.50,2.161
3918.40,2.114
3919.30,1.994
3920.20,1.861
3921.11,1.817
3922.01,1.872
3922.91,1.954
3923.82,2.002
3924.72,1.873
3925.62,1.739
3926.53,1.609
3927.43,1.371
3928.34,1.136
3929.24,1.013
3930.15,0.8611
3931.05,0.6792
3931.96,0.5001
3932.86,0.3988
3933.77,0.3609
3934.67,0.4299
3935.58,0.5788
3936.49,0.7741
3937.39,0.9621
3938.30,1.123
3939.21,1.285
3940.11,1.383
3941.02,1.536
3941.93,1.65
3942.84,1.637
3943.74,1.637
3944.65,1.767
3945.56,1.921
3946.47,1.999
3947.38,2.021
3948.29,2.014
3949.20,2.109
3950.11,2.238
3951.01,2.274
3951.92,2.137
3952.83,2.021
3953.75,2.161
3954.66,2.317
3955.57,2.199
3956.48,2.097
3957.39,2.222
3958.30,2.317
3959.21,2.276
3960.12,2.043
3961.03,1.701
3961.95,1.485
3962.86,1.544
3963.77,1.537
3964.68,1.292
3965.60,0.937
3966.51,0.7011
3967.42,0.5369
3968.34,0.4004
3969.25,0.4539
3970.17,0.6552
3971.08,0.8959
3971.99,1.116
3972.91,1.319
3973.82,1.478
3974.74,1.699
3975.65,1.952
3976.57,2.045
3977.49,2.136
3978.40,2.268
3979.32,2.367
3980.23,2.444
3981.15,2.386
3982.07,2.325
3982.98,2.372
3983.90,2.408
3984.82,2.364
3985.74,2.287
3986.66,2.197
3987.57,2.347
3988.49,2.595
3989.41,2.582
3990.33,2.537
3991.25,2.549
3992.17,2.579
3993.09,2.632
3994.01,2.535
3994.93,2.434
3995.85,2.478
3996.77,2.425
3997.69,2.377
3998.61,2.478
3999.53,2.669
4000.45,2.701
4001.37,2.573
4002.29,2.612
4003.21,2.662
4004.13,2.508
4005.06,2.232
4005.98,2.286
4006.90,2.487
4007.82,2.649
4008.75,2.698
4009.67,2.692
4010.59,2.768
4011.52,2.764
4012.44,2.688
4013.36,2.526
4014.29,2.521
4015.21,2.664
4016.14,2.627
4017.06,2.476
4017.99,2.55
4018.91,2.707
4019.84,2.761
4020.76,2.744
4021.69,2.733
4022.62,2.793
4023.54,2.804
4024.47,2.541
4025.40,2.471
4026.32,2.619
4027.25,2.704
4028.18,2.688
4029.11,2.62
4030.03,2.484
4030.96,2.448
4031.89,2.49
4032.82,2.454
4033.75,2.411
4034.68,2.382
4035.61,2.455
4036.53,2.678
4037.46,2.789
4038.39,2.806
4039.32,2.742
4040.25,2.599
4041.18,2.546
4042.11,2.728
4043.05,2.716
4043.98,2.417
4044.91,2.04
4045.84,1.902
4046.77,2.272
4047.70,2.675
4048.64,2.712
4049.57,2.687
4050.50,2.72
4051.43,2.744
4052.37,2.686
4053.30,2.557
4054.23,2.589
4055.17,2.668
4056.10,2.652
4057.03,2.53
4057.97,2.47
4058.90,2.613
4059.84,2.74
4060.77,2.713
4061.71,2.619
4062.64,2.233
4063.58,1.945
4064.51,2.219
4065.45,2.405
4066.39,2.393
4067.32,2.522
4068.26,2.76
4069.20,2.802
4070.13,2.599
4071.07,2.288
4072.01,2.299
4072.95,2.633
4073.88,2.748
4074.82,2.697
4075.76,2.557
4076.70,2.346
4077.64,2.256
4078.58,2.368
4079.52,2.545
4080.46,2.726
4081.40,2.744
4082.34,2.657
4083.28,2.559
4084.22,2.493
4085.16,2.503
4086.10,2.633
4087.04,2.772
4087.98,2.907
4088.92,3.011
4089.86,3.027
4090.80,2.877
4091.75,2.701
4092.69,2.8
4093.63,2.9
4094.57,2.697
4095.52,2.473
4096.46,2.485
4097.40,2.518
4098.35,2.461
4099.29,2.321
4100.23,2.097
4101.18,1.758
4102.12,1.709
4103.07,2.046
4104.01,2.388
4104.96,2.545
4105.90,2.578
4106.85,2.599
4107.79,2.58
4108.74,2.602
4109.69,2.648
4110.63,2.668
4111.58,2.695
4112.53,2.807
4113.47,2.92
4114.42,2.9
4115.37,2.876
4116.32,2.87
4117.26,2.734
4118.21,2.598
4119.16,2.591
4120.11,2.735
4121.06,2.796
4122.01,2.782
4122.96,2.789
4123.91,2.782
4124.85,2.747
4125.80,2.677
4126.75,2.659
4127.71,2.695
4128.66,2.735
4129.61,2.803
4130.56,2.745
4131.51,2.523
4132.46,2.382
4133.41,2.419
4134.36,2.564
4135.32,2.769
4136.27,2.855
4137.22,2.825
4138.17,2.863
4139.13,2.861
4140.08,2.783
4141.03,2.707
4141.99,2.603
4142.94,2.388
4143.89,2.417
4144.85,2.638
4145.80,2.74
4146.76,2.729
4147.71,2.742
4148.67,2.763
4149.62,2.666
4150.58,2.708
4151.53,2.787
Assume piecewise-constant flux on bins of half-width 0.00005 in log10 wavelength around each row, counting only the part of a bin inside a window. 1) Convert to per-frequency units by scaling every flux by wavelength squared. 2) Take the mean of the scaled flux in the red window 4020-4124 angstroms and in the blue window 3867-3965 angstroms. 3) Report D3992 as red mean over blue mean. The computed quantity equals 1.52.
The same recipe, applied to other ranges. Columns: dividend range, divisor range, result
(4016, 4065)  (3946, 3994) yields 1.38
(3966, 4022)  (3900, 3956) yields 1.33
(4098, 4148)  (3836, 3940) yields 1.59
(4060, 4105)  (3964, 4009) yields 1.27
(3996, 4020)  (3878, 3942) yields 1.55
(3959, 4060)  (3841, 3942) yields 1.31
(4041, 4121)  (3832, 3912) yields 1.45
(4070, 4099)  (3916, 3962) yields 1.71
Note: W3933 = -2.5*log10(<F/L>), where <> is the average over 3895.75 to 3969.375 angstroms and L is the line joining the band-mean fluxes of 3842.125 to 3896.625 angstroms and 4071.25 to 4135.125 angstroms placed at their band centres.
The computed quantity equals 0.27 mag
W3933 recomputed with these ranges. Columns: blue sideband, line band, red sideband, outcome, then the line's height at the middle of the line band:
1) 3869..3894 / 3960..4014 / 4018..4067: 0.13 mag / 2.35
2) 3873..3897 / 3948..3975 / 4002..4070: 0.37 mag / 2.27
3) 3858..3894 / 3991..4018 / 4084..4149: -0.10 mag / 2.34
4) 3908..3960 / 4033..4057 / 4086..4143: -0.12 mag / 2.3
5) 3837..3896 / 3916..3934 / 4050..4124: 0.39 mag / 2.15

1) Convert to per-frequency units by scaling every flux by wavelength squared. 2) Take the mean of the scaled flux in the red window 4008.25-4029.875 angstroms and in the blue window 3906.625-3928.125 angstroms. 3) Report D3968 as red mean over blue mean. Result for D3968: 1.4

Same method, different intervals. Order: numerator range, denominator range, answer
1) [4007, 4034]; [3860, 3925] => 1.37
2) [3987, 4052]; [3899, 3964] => 1.52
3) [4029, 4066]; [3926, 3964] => 1.71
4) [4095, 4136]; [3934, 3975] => 1.84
